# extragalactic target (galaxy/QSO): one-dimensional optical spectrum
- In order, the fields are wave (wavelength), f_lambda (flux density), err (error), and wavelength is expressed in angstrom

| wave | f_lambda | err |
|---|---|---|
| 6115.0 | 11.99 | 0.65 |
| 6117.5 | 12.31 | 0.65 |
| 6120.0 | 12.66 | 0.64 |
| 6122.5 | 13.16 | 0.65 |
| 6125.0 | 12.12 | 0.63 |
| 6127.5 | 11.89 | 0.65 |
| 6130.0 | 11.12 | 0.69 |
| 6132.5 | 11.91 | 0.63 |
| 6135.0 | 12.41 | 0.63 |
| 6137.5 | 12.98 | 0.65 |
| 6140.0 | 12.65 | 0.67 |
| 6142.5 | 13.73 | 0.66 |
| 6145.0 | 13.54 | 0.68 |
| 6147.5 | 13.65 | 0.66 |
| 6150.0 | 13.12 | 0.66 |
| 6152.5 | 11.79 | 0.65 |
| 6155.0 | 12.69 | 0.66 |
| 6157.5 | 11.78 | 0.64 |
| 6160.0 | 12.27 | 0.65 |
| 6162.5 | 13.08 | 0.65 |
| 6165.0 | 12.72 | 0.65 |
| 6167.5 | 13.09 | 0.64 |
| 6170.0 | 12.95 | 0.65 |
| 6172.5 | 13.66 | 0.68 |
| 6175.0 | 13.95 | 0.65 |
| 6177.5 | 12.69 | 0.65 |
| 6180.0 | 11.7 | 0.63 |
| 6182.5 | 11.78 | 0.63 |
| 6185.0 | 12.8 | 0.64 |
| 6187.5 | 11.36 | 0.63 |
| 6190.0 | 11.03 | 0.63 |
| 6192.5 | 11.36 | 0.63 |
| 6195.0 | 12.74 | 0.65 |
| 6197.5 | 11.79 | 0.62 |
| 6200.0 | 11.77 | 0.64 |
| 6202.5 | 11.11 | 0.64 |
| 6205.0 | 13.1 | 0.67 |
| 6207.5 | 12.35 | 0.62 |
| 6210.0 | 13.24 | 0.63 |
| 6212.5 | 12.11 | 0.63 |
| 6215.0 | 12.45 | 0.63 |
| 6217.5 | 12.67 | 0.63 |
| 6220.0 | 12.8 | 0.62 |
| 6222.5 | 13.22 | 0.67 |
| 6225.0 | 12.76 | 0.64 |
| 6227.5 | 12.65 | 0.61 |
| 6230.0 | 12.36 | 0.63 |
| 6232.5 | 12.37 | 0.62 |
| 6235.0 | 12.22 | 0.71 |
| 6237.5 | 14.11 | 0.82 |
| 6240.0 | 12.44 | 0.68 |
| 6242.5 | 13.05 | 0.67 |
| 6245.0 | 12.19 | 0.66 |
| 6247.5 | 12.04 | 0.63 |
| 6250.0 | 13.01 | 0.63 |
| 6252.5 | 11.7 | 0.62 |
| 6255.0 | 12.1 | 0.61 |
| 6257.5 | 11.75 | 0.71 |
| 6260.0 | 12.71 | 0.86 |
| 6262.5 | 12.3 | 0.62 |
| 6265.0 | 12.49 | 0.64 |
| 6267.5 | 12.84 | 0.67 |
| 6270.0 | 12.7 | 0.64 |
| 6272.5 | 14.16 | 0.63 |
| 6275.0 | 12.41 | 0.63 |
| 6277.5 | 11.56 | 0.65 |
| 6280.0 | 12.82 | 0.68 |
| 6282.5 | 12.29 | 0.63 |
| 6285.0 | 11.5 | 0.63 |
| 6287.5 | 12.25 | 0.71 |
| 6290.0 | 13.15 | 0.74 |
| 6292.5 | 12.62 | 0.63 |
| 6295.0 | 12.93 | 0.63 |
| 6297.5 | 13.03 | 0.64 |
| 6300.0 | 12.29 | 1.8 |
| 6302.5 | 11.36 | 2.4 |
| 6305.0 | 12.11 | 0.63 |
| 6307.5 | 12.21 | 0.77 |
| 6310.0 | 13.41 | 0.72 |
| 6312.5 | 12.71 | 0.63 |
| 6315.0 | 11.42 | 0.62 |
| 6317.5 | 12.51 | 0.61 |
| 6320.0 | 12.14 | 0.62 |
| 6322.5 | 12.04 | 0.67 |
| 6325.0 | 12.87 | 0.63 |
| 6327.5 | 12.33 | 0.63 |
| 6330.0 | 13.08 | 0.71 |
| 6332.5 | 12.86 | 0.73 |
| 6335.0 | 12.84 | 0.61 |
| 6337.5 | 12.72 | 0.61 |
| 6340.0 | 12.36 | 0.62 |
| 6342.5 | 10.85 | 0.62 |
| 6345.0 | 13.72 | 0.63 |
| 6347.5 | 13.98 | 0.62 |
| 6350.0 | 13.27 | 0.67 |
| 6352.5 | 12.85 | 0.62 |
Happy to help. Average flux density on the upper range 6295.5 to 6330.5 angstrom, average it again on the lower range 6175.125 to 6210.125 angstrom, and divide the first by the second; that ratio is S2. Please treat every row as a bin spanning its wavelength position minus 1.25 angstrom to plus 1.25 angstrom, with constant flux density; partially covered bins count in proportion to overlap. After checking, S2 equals 1.0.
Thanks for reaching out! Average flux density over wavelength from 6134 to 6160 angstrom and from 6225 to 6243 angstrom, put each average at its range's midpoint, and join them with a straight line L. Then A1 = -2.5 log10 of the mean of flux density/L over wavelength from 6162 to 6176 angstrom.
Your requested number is -0.04 mag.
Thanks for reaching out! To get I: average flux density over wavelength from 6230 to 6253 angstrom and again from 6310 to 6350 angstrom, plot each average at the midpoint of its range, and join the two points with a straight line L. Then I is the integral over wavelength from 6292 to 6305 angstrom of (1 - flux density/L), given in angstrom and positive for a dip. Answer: 0.2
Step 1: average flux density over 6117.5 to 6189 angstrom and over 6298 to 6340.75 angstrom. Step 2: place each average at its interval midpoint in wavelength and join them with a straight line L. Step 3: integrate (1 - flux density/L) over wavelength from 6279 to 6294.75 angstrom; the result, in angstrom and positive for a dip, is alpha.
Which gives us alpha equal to 0.0 angstrom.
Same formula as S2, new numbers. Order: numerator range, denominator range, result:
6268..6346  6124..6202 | 1.00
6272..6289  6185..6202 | 1.05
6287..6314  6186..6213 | 1.05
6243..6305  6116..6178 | 0.98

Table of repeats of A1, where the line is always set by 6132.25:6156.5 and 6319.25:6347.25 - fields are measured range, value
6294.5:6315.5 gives 0.020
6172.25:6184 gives 0.012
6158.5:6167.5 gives 0.011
